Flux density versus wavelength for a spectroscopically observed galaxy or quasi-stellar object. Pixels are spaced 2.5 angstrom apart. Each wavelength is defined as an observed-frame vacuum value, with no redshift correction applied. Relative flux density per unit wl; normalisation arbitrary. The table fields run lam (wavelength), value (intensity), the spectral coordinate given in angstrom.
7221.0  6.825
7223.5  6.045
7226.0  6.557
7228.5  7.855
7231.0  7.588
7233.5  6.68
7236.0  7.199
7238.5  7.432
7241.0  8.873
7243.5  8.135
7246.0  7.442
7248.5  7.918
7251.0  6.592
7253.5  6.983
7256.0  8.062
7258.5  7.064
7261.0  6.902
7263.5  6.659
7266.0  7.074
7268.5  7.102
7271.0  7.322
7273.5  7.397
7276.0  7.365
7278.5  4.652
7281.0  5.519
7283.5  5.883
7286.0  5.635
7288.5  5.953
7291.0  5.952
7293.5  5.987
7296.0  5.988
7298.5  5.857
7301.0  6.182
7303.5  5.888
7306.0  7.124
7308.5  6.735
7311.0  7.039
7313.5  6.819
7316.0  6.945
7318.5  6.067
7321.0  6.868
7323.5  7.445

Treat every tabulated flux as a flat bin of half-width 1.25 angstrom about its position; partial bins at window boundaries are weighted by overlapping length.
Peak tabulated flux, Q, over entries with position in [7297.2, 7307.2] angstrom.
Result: 7.124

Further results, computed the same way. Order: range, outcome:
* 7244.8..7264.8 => 8.062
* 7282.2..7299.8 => 5.988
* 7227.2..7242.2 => 8.873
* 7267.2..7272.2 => 7.322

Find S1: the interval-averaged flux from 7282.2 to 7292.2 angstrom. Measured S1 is 5.85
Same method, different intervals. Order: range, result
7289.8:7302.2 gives 5.99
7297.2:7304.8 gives 5.98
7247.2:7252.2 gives 7.26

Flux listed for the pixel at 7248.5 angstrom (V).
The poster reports 7.918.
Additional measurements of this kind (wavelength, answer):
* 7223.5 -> 6.045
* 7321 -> 6.868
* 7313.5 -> 6.819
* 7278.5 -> 4.652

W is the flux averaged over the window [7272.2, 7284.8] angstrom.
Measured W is 6.17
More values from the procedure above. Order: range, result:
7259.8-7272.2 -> 7.01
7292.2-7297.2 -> 5.99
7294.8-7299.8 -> 5.92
